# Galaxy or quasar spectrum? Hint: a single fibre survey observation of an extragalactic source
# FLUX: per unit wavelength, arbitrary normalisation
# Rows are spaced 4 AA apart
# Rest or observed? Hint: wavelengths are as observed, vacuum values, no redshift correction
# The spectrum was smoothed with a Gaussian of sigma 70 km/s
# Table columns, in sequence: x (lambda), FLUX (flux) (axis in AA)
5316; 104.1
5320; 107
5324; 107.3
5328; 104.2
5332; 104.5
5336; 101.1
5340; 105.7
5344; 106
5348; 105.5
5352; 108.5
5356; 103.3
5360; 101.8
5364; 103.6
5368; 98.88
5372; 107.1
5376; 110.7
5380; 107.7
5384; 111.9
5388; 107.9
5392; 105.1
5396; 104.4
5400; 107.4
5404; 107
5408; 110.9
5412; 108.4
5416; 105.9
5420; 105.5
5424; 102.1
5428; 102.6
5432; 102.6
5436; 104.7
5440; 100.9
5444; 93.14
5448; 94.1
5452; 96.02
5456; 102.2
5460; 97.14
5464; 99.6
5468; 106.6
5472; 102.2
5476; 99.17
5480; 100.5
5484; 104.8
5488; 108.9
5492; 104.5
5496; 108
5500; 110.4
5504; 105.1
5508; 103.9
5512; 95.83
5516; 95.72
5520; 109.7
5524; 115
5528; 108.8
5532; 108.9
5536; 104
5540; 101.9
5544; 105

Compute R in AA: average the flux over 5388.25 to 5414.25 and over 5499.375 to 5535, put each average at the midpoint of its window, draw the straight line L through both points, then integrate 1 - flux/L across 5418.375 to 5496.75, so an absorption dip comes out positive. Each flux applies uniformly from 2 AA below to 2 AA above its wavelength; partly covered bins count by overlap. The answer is 3.6 AA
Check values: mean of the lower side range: 107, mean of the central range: 102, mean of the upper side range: 106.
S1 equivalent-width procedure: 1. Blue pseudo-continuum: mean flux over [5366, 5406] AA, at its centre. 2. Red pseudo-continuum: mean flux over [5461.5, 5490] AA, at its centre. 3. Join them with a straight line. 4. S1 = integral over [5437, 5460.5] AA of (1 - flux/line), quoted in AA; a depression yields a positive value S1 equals 1.5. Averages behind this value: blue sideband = 107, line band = 97.6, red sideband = 103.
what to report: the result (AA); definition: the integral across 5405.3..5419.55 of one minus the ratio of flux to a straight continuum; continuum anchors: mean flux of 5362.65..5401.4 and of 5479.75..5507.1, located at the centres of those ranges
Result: -0.2 AA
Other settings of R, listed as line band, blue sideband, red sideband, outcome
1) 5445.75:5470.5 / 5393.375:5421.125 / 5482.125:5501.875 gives 1.83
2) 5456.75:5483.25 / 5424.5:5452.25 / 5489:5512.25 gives 0.37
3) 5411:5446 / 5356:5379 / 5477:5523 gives 0.58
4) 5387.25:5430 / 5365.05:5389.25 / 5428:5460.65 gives -1.09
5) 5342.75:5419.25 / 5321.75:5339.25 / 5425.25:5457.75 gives -3.16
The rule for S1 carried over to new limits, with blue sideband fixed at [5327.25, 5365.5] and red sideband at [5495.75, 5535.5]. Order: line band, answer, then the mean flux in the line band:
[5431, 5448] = 0.94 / 99.5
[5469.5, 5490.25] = 0.48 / 103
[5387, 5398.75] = -0.10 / 106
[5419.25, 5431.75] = 0.25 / 103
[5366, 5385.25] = -0.44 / 107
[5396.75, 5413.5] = -0.50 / 108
